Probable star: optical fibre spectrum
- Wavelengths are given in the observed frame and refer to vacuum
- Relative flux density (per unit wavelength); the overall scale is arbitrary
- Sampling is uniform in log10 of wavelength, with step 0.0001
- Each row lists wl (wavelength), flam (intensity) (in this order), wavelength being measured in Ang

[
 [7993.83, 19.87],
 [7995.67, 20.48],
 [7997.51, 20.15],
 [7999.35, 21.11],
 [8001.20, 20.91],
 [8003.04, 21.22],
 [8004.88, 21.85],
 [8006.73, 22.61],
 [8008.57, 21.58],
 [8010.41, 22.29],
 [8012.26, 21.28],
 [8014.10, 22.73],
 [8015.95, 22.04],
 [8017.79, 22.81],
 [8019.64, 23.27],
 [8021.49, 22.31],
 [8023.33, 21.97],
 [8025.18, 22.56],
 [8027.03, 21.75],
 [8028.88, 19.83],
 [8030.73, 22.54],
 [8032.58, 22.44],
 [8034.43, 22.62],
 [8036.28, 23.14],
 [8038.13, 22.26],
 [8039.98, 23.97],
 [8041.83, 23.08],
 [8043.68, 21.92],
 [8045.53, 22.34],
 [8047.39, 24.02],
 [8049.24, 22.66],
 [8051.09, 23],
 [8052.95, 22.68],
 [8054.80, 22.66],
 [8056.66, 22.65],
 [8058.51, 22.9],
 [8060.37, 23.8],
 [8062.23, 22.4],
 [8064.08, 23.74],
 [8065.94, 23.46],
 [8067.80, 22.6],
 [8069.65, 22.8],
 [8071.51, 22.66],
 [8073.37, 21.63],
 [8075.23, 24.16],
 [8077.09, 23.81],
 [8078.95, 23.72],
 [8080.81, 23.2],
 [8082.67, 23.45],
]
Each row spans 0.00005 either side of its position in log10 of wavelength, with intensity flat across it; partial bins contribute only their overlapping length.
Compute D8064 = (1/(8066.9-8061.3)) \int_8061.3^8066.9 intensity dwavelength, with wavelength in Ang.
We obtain 23.2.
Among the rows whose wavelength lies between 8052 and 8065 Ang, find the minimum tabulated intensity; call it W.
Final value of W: 22.4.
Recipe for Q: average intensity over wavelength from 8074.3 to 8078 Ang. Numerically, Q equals 24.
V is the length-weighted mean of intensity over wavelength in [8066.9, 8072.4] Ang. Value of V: 22.7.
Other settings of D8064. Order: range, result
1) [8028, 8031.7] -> 21.2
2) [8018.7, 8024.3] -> 22.5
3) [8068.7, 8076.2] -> 22.8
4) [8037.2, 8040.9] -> 23.1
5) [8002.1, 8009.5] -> 21.8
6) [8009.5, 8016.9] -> 22.1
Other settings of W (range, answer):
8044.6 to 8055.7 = 22.34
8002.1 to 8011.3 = 21.22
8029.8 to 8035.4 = 22.44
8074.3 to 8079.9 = 23.72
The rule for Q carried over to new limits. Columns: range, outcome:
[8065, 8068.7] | 23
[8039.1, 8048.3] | 23.1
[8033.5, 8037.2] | 22.9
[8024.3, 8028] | 22.1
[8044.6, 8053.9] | 22.9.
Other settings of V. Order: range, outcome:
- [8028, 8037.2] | 22.1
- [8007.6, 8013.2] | 21.8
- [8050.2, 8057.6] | 22.7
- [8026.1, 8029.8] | 20.8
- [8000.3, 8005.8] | 21.3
